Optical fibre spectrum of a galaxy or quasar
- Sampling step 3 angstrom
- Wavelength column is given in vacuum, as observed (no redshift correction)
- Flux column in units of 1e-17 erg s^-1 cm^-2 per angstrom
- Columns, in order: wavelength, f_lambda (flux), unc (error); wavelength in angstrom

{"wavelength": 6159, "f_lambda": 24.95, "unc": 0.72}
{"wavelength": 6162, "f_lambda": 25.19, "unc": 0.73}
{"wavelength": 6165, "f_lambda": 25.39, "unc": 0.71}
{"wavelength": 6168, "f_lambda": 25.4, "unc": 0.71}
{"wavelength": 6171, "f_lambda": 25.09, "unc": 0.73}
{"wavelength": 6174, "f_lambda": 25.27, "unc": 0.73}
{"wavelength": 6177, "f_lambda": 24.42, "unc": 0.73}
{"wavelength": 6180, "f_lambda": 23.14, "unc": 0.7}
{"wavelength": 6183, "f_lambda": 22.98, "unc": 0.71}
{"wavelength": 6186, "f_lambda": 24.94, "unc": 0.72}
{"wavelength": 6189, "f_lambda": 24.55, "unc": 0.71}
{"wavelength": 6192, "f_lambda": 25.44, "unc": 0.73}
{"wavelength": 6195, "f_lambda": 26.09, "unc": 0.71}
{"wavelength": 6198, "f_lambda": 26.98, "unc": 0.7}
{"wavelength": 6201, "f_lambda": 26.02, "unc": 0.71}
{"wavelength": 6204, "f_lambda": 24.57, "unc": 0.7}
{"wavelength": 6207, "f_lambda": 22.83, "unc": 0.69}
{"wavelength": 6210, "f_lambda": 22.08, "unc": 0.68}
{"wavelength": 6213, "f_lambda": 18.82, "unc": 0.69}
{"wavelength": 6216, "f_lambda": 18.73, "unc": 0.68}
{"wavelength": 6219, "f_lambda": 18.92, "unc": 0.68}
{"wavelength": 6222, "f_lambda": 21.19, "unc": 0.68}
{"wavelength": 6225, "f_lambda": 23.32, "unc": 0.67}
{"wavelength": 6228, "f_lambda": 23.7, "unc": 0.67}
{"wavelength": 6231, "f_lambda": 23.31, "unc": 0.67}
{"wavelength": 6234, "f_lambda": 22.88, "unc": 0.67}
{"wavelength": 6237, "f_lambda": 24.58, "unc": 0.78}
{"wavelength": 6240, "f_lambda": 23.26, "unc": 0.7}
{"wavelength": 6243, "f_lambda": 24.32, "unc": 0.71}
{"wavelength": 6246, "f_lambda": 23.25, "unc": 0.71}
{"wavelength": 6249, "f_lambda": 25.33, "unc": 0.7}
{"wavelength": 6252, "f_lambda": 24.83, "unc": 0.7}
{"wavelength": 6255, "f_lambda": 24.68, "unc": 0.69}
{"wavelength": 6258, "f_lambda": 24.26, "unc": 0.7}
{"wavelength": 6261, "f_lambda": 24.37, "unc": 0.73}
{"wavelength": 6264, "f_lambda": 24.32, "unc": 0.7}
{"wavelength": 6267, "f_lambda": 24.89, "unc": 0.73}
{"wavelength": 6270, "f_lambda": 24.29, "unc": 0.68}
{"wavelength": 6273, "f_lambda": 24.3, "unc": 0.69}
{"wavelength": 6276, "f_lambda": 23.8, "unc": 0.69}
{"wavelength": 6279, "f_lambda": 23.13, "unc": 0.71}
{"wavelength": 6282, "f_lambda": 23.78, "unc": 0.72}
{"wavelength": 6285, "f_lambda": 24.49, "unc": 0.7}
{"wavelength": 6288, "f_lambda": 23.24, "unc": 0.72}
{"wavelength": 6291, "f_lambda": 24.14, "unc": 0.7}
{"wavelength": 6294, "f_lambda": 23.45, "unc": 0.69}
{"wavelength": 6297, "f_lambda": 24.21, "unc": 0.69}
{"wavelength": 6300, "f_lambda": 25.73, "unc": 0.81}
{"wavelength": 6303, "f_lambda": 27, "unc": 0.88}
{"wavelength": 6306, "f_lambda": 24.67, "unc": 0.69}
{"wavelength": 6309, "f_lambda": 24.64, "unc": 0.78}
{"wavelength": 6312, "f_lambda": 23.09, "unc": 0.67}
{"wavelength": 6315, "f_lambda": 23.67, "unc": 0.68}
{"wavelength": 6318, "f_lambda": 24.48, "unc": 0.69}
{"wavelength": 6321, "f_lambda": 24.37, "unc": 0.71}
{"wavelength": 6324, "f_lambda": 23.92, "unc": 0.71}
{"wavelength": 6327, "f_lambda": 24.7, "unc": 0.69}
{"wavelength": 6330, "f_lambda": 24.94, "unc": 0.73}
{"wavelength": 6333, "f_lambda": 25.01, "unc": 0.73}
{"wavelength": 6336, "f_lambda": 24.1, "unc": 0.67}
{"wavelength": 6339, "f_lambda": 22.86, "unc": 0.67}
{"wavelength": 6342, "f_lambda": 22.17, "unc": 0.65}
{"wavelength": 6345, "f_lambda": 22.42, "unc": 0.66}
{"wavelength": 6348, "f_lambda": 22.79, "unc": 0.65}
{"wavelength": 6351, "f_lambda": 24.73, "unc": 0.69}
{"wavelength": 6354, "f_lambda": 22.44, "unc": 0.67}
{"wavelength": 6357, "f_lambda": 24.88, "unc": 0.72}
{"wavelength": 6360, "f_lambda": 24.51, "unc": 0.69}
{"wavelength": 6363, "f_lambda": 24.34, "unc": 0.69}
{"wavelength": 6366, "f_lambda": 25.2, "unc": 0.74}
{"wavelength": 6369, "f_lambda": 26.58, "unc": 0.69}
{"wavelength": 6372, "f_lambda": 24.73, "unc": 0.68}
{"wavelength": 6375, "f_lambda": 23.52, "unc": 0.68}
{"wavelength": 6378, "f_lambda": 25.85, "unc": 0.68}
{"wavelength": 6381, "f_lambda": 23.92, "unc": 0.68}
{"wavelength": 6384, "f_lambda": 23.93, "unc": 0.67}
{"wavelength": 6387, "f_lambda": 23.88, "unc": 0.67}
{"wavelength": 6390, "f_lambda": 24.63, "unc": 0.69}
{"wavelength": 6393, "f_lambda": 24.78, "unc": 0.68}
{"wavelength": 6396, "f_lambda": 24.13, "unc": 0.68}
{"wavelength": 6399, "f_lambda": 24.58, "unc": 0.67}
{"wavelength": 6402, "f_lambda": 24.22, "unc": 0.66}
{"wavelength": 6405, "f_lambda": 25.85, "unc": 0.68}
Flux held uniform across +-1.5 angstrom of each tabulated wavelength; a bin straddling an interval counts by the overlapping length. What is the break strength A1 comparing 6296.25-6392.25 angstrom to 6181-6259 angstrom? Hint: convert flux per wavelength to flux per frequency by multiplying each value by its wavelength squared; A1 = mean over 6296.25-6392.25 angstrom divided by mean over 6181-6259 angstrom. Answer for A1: 1.08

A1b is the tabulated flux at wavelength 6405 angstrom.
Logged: 25.85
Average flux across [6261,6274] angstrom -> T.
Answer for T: 24.4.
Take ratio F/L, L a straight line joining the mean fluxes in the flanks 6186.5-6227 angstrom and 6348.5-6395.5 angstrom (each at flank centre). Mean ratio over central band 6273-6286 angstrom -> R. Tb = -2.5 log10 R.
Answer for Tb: -0.01 mag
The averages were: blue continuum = 23.1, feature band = 23.8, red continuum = 24.5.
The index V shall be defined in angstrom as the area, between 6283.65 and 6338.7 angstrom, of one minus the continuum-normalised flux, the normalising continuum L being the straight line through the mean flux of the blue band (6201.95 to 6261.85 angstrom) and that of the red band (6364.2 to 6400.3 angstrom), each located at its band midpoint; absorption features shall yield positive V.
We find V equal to -1.3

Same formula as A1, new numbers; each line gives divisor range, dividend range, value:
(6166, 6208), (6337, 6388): 1.02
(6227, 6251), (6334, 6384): 1.05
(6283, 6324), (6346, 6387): 1.02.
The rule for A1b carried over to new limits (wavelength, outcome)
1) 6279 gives 23.13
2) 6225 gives 23.32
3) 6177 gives 24.42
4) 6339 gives 22.86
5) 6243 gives 24.32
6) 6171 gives 25.09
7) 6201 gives 26.02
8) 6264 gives 24.32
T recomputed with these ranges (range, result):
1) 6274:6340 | 24.3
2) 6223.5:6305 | 24.2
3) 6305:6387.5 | 24.2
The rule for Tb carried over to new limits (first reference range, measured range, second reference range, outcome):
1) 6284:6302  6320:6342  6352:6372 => 0.02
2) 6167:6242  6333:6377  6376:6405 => 0.01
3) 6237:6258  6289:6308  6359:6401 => -0.02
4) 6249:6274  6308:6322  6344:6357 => -0.01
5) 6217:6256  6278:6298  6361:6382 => 0.00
